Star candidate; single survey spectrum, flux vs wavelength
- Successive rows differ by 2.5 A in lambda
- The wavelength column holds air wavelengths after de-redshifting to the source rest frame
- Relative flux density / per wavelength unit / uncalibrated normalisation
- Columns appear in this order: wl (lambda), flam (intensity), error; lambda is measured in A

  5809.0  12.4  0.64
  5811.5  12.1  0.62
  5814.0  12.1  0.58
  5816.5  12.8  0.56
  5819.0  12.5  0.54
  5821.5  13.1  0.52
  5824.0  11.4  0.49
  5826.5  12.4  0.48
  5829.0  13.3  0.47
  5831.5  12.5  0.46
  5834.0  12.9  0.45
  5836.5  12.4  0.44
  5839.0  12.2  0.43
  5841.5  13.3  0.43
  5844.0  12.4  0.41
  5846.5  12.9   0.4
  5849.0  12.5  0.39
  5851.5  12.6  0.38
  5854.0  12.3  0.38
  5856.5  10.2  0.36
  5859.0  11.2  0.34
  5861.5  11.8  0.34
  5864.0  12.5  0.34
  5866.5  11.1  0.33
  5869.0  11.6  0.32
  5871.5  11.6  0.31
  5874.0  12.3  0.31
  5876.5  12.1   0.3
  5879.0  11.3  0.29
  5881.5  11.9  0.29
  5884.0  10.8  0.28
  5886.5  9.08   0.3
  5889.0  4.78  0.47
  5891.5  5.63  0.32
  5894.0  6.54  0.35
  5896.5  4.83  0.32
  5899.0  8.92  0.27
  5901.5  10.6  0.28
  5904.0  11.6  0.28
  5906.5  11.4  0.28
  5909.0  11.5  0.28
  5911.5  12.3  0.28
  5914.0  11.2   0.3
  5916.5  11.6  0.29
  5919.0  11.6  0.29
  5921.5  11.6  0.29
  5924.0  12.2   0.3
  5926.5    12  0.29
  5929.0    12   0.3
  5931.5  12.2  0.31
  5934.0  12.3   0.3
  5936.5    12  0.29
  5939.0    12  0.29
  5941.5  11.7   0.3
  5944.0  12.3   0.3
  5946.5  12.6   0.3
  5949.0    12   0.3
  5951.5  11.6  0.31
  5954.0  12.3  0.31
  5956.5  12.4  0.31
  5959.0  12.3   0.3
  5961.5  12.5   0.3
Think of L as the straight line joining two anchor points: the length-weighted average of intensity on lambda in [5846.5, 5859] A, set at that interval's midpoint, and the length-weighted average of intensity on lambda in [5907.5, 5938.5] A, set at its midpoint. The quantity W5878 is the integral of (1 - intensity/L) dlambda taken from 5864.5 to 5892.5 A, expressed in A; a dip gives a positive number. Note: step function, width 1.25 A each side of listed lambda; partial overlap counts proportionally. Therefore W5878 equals 3.78 A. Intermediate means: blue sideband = 11.9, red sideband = 11.9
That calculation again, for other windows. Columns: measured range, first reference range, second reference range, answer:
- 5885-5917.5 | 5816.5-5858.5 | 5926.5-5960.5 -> 8.0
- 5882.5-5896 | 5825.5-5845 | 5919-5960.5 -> 5.5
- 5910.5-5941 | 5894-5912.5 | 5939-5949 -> -2.2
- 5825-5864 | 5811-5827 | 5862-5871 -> -1.0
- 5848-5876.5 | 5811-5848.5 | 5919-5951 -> 1.4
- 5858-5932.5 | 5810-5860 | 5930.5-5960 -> 9.7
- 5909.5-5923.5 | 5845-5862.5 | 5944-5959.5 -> 0.5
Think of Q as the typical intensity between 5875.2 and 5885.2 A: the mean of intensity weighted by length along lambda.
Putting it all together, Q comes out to 11.5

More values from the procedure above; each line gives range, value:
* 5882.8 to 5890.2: 8.23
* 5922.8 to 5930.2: 12.1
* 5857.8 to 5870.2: 11.6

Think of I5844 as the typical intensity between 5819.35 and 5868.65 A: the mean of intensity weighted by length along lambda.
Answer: 12.3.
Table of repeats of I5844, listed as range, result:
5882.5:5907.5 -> 8.42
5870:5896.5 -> 9.4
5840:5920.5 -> 10.8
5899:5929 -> 11.5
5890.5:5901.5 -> 6.97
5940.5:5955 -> 12.1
